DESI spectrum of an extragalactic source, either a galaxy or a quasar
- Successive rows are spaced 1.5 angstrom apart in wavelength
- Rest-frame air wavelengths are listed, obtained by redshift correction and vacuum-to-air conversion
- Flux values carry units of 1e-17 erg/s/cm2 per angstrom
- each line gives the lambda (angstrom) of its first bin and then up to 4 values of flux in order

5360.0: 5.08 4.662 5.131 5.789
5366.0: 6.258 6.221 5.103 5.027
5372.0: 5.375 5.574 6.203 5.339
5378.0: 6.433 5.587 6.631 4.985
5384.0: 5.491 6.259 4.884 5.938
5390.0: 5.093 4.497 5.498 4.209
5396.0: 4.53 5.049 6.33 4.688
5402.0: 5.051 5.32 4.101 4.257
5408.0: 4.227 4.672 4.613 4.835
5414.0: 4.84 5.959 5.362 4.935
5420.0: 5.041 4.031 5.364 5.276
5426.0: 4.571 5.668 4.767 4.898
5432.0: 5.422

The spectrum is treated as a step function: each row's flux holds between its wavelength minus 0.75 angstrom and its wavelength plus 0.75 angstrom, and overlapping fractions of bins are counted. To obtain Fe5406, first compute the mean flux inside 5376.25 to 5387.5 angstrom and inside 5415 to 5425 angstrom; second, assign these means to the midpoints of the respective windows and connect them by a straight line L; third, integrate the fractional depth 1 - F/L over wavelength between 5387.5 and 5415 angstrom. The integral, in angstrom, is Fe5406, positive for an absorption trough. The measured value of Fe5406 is 2.72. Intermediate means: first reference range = 5.74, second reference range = 5.11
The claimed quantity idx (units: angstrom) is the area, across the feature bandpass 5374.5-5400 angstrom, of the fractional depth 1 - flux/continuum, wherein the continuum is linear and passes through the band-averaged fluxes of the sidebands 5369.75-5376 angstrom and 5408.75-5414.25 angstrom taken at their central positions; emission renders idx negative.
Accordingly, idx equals -1.0 angstrom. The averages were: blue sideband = 5.54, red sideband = 4.73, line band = 5.45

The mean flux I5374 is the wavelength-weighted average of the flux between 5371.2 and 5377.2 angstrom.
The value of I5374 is 5.62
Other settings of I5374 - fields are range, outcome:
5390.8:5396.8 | 4.69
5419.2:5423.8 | 4.82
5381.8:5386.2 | 5.58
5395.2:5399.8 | 5.28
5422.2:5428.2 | 5.21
